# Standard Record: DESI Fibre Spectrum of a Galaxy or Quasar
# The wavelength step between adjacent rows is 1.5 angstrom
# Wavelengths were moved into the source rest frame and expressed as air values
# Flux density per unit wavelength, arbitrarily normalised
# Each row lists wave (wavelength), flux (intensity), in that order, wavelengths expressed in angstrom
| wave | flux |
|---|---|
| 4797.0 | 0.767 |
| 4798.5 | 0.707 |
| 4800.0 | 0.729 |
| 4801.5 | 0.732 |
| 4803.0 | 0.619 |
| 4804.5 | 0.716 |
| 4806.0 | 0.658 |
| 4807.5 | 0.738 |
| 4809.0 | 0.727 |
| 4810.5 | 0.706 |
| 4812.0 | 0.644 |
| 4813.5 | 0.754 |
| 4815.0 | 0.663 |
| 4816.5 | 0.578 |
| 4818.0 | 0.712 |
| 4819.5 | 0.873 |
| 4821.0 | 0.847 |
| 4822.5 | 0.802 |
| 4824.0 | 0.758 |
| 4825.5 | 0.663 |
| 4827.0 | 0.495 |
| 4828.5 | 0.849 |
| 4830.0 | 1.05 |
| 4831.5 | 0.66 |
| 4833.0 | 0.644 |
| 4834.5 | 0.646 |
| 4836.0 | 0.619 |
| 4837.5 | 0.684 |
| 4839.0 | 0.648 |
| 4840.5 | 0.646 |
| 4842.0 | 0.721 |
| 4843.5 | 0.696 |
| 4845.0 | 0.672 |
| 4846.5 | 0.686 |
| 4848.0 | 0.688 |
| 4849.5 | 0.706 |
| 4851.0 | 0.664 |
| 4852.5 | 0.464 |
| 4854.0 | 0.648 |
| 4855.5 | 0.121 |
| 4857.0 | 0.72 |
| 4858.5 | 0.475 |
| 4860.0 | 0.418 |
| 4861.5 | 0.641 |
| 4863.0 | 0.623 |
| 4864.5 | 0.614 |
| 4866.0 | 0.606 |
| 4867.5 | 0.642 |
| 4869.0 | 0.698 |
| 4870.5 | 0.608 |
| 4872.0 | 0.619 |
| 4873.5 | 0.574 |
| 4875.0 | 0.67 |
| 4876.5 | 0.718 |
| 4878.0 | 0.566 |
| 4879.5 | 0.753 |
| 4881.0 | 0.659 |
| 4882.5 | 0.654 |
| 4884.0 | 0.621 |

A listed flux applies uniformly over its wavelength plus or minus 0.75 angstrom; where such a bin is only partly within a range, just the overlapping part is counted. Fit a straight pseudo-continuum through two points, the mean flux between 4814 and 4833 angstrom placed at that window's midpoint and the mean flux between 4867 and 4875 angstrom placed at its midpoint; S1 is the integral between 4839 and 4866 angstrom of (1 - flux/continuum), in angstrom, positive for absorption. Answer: 2.96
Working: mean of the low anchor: 0.742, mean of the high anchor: 0.632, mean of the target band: 0.602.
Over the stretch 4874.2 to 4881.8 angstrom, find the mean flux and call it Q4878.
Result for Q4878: 0.672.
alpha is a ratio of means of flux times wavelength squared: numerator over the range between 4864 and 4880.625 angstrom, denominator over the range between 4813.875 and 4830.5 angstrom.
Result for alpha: 0.88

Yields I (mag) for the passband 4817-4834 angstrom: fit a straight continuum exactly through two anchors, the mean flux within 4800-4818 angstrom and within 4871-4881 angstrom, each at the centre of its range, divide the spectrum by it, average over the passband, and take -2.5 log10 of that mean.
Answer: -0.12 mag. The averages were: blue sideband 0.688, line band 0.755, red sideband 0.65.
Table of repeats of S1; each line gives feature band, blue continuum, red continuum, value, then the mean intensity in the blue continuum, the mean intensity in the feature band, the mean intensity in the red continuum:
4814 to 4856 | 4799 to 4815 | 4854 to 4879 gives -2.0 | 0.701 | 0.679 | 0.586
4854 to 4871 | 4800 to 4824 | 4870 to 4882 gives 2.5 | 0.72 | 0.564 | 0.647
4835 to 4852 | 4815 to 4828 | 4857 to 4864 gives -1.2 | 0.716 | 0.672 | 0.561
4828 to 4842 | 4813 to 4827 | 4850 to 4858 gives -1.6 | 0.726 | 0.714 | 0.528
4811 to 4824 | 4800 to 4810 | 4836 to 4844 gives -0.8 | 0.701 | 0.735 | 0.673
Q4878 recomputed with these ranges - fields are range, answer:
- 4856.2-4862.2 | 0.559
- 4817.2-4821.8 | 0.808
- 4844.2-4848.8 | 0.682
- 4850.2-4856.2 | 0.479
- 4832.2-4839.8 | 0.648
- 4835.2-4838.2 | 0.651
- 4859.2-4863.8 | 0.56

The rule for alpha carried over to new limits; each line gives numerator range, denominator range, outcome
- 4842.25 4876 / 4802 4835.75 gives 0.86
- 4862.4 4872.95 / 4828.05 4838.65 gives 0.87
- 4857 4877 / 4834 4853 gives 0.94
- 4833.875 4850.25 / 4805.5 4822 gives 0.95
